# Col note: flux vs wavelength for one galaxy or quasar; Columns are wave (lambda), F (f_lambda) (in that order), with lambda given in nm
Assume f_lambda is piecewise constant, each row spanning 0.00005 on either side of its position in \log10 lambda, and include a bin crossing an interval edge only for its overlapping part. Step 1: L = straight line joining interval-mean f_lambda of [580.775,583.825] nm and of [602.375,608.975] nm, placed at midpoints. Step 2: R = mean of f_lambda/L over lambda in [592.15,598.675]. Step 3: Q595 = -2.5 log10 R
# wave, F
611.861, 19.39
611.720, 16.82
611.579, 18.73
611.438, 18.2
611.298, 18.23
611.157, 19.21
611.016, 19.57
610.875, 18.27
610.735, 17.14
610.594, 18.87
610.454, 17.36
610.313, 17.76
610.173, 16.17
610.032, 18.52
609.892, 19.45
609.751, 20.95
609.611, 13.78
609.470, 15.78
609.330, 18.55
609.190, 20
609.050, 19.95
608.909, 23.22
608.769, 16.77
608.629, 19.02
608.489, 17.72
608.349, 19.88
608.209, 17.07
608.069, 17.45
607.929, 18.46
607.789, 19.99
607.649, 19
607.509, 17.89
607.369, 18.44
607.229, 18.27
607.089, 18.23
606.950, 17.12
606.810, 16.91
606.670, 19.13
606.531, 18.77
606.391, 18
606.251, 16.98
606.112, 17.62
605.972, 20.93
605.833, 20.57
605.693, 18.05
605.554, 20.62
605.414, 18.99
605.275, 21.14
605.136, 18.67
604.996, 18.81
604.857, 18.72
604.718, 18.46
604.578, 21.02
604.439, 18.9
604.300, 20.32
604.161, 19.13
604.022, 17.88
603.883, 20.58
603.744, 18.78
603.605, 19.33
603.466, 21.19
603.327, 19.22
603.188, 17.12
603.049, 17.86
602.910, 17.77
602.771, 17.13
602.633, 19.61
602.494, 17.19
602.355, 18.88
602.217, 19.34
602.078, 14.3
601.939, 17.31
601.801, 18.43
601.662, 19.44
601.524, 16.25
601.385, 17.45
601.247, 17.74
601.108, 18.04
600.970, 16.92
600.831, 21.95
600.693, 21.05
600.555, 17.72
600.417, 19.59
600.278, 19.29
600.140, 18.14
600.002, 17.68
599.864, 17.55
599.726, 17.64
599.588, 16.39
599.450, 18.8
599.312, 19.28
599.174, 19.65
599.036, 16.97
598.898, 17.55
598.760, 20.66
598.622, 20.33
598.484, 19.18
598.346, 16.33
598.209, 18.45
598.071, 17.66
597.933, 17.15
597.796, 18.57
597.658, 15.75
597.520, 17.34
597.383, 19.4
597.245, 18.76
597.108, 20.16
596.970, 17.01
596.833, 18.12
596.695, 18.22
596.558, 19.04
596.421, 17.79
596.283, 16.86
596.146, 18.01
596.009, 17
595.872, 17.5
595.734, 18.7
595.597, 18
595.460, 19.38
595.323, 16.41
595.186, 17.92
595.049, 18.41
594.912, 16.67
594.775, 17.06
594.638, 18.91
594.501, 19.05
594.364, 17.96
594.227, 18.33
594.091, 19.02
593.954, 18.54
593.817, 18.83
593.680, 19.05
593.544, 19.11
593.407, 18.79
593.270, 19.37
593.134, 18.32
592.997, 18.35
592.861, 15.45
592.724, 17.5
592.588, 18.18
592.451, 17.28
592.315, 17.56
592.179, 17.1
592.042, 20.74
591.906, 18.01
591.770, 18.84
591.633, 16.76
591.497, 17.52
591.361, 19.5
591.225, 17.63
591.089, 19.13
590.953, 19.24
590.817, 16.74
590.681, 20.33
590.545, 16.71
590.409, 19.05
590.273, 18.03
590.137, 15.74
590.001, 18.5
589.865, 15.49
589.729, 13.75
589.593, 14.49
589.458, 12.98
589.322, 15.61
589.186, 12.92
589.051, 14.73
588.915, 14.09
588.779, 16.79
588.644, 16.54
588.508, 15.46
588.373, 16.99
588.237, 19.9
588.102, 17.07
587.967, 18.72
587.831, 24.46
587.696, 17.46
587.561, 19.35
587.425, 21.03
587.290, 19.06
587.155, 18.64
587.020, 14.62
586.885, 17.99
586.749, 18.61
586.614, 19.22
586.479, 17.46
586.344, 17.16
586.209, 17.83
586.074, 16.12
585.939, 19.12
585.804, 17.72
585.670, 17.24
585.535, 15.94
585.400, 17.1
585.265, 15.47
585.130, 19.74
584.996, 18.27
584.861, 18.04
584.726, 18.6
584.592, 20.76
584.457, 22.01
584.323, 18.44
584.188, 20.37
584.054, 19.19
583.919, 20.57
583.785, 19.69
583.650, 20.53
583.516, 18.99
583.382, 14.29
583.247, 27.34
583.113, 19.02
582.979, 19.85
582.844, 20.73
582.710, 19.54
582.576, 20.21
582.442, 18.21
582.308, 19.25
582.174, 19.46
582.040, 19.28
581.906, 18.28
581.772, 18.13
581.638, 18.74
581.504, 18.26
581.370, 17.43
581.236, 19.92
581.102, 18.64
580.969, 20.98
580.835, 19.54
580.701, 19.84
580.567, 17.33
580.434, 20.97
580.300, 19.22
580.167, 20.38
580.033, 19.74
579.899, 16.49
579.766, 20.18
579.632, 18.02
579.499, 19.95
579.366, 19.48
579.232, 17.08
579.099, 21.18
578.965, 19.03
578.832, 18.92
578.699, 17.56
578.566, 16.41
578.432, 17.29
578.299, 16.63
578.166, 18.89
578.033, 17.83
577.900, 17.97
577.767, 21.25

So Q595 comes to 0.06 mag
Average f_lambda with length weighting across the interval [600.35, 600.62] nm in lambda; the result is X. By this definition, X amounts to 18.7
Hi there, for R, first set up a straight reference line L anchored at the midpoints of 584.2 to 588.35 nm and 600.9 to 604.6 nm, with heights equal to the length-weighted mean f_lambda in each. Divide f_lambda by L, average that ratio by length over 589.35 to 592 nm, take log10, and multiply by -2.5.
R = 0.07 mag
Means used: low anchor 18.4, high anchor 18.4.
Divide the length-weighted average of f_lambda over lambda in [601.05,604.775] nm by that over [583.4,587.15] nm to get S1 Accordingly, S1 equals 1.0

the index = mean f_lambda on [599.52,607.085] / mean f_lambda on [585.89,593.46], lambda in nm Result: 1.06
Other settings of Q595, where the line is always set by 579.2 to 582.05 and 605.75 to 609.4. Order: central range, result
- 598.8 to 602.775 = 0.032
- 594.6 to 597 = 0.059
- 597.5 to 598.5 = 0.079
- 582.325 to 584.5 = -0.052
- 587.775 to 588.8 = 0.040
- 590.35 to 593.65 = 0.038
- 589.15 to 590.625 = 0.191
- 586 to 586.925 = 0.070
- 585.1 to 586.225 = 0.101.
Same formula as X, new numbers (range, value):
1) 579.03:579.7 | 19.1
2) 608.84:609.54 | 19.5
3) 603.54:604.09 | 19.1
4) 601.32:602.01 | 17.8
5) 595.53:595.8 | 18.4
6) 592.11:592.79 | 17.5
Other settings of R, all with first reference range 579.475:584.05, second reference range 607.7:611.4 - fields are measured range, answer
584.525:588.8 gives 0.065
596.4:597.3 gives 0.022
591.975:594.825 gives 0.039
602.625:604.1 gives -0.006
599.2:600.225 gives 0.043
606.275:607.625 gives 0.027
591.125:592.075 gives 0.038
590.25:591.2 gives 0.036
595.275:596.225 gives 0.060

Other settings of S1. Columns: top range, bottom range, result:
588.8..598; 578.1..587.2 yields 0.94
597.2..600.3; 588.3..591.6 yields 1.10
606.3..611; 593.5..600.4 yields 1.01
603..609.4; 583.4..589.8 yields 1.07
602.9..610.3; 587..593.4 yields 1.07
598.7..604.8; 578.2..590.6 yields 1.01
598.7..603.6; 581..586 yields 0.96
